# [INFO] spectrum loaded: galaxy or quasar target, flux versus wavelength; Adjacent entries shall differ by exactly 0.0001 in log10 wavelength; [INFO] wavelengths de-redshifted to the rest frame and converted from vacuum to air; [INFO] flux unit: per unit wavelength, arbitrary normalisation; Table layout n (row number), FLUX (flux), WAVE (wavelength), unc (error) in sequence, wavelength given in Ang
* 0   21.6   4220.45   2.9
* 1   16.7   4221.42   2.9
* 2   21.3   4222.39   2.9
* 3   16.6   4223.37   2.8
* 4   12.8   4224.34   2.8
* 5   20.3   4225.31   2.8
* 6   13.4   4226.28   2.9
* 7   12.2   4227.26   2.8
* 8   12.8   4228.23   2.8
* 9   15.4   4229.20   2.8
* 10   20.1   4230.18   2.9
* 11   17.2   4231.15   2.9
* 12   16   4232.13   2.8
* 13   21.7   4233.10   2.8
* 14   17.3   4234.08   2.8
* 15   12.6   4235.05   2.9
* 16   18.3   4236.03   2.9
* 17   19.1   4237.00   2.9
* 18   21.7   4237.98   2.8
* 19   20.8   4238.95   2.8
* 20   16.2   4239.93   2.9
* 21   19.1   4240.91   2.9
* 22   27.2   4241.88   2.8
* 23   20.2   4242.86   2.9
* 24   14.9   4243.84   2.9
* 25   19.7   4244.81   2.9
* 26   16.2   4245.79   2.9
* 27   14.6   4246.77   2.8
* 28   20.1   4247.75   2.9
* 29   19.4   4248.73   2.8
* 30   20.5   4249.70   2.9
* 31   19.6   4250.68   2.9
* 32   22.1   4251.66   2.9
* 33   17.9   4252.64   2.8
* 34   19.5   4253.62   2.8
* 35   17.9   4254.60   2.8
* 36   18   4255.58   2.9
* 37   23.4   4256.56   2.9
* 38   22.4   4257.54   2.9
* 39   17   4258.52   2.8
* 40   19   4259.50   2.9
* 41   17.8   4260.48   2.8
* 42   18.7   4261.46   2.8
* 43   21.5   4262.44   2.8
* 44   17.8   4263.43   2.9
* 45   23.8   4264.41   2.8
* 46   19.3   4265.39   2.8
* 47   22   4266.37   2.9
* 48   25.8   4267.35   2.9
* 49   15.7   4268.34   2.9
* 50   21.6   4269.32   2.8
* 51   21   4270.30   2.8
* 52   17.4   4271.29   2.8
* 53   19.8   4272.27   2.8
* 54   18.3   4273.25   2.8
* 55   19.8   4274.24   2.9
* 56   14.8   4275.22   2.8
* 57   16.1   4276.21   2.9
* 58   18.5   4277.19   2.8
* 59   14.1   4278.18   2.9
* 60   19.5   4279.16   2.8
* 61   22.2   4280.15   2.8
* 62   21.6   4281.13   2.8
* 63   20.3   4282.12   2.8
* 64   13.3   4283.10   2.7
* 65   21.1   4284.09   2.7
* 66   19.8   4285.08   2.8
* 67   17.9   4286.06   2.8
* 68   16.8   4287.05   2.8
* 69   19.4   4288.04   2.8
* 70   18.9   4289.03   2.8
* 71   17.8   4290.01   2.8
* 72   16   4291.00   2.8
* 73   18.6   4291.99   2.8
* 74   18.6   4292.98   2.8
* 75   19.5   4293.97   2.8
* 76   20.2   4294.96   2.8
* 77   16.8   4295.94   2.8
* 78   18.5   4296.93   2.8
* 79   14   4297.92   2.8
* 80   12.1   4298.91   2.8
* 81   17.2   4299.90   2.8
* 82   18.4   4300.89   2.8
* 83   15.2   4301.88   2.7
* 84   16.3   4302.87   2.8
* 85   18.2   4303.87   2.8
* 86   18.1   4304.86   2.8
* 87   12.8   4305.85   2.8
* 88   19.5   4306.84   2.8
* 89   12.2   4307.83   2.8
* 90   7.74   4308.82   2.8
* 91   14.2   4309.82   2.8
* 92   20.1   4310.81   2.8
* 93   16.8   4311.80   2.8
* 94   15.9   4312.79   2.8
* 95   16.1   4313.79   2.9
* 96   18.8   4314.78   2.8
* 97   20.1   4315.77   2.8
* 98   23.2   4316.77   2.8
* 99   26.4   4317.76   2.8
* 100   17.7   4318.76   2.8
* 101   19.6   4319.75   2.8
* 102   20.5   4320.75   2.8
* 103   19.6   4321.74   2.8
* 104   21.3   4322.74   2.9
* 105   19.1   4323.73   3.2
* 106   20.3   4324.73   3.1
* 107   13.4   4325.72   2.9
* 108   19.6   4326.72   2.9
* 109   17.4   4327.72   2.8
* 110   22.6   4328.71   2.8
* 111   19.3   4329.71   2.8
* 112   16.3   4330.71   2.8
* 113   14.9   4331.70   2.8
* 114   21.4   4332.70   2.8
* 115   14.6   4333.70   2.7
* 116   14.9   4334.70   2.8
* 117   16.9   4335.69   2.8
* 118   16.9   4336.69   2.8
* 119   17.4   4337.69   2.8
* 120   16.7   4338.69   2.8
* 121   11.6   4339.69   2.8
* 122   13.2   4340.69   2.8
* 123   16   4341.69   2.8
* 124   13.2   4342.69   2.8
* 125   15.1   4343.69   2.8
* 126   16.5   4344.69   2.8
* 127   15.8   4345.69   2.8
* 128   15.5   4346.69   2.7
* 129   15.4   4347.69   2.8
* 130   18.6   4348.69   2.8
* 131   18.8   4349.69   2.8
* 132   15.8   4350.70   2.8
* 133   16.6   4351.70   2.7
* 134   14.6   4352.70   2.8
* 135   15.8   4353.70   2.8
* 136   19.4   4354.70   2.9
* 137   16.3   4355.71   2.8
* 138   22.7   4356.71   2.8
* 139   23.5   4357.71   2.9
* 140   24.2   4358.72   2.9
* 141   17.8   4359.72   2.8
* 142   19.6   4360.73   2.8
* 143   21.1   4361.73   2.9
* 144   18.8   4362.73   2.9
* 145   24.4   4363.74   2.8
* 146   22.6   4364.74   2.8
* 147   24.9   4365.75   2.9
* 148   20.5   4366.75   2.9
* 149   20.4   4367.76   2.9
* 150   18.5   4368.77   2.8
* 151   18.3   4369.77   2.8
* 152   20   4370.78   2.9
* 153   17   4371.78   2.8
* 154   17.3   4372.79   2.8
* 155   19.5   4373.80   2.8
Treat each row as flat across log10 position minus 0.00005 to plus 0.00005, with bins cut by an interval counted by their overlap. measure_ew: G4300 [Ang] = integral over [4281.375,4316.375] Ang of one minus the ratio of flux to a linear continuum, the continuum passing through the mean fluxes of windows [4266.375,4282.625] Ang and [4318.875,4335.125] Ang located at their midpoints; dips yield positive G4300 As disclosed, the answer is 3.25 Ang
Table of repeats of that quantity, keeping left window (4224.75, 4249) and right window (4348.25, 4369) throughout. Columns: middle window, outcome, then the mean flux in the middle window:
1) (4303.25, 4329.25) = 1.3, 18.1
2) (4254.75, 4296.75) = -1.4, 19.1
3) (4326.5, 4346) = 2.9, 16.5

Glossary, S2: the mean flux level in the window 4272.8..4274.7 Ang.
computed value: 19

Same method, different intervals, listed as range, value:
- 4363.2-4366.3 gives 23.9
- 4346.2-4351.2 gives 16.8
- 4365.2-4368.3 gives 21.8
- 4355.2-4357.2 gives 19.4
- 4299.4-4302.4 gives 16.9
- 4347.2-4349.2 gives 17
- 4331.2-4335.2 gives 16.5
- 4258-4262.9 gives 18.8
